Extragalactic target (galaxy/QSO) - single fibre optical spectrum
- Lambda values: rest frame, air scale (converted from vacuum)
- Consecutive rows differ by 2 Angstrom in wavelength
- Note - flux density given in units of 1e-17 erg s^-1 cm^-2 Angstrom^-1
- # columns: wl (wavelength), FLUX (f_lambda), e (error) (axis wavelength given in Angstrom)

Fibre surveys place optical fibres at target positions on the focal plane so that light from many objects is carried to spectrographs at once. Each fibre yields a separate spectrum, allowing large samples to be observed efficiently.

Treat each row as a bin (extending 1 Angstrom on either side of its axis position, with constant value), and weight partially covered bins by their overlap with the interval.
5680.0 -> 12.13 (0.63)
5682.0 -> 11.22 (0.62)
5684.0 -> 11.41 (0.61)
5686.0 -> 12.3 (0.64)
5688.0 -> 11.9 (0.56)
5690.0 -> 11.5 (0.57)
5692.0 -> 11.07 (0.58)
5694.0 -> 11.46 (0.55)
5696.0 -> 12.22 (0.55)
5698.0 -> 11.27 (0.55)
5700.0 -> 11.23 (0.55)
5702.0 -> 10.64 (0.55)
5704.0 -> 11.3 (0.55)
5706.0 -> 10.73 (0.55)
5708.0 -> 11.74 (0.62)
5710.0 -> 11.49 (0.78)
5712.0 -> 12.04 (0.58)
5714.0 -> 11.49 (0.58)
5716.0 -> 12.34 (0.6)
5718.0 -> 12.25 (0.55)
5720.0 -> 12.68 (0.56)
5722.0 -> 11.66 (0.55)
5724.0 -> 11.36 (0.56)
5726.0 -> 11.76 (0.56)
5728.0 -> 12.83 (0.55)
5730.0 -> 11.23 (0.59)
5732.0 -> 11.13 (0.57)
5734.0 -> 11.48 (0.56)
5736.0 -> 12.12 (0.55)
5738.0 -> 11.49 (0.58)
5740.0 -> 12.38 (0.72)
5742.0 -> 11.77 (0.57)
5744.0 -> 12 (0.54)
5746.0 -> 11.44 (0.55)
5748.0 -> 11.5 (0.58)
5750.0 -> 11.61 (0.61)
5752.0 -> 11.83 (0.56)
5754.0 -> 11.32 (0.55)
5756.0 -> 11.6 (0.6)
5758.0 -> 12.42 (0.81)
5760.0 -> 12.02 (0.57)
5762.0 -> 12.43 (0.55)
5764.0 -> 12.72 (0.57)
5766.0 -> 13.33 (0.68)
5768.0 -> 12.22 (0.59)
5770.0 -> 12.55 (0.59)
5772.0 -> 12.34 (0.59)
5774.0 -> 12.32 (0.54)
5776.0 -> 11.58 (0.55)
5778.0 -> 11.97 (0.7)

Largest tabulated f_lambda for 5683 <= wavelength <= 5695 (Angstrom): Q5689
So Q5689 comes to 12.3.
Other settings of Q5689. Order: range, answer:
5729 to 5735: 11.48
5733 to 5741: 12.38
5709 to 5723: 12.68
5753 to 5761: 12.42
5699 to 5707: 11.3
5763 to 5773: 13.33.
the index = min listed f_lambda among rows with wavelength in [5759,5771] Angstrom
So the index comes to 12.02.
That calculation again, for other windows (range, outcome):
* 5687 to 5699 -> 11.07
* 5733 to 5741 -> 11.48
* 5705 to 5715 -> 10.73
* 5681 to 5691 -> 11.22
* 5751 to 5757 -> 11.32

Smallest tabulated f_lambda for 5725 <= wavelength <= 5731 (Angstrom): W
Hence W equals 11.23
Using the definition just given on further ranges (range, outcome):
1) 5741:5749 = 11.44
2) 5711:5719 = 11.49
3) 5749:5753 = 11.61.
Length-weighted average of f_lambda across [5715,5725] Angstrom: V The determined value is 12.1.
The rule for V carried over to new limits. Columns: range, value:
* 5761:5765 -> 12.6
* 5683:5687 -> 11.9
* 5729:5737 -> 11.5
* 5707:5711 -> 11.6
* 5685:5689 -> 12.1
